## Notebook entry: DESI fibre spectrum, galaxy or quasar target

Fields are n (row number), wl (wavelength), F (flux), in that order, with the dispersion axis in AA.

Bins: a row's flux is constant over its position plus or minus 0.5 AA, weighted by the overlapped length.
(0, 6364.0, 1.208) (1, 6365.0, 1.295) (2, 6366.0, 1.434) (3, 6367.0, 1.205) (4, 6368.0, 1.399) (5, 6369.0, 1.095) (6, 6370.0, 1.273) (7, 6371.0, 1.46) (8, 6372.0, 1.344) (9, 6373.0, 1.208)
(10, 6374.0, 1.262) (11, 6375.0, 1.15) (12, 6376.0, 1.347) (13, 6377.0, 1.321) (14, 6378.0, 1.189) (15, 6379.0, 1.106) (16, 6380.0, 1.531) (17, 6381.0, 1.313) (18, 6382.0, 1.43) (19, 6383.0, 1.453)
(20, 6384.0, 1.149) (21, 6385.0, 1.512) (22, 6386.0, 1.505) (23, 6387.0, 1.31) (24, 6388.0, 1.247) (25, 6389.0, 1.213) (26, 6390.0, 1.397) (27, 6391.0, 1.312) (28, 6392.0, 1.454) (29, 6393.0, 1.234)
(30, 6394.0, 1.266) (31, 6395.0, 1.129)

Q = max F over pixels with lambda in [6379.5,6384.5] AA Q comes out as 1.531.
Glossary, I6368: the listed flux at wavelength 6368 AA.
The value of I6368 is 1.399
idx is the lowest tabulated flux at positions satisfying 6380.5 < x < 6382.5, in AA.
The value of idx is 1.313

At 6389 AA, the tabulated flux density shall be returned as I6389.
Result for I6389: 1.213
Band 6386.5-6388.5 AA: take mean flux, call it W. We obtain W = 1.28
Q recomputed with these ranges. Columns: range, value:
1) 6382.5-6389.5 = 1.512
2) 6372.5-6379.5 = 1.347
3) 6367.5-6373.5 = 1.46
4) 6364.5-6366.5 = 1.434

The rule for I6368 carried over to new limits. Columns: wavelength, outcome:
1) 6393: 1.234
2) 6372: 1.344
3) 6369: 1.095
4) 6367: 1.205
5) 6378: 1.189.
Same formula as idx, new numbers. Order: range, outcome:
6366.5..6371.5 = 1.095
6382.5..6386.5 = 1.149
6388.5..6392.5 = 1.213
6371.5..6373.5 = 1.208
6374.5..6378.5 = 1.15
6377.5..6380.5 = 1.106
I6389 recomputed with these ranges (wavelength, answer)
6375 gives 1.15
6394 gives 1.266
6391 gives 1.312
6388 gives 1.247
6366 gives 1.434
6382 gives 1.43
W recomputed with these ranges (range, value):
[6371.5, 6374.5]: 1.27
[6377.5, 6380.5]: 1.28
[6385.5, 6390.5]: 1.33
